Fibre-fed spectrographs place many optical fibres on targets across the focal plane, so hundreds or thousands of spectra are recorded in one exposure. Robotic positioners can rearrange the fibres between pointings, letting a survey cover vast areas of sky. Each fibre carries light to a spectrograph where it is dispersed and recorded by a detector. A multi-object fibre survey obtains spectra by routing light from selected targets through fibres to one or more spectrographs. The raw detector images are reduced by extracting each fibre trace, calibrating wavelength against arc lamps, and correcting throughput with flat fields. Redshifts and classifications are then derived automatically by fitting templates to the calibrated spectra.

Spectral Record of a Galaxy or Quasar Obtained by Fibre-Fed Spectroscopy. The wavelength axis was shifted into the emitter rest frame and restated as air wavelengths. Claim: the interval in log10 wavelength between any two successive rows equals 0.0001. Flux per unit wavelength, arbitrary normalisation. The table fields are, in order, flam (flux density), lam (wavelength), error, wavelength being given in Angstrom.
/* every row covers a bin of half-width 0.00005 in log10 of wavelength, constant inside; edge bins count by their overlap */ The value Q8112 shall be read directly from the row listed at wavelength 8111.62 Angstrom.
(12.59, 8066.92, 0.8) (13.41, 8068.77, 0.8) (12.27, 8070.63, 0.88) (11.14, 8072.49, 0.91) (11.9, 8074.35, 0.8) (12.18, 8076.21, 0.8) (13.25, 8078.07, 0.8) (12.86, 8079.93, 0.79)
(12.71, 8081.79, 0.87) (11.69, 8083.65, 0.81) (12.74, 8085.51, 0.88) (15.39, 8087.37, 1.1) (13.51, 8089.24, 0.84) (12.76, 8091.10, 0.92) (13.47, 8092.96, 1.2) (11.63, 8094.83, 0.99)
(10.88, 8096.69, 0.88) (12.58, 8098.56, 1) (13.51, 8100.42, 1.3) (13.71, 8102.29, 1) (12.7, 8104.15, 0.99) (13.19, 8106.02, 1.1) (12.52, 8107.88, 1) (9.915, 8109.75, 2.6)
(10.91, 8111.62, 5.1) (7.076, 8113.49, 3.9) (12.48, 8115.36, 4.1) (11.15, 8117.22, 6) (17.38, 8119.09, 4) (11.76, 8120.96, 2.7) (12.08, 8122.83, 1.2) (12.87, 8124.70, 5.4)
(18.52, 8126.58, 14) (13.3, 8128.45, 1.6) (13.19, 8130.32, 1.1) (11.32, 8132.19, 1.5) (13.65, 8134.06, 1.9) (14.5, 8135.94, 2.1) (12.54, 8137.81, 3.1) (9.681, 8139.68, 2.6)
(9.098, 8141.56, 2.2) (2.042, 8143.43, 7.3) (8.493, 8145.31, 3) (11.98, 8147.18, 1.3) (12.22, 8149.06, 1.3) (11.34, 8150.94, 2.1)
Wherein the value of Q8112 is 10.91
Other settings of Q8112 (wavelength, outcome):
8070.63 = 12.27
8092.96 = 13.47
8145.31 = 8.493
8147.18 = 11.98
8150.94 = 11.34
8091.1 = 12.76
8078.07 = 13.25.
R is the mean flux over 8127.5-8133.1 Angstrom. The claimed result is 12.6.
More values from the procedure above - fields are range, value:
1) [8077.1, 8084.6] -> 12.6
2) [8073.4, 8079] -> 12.4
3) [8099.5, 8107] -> 13.3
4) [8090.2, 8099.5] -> 12.3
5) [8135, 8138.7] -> 13.5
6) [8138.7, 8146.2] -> 7.35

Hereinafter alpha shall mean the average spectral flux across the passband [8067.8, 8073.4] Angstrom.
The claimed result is 12.3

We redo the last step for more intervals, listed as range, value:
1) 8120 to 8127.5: 13.8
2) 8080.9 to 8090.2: 13.2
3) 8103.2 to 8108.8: 12.8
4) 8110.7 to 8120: 11.8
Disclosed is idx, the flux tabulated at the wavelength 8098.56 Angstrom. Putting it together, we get 12.58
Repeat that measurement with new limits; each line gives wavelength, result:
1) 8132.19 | 11.32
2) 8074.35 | 11.9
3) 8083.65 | 11.69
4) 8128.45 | 13.3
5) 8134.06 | 13.65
